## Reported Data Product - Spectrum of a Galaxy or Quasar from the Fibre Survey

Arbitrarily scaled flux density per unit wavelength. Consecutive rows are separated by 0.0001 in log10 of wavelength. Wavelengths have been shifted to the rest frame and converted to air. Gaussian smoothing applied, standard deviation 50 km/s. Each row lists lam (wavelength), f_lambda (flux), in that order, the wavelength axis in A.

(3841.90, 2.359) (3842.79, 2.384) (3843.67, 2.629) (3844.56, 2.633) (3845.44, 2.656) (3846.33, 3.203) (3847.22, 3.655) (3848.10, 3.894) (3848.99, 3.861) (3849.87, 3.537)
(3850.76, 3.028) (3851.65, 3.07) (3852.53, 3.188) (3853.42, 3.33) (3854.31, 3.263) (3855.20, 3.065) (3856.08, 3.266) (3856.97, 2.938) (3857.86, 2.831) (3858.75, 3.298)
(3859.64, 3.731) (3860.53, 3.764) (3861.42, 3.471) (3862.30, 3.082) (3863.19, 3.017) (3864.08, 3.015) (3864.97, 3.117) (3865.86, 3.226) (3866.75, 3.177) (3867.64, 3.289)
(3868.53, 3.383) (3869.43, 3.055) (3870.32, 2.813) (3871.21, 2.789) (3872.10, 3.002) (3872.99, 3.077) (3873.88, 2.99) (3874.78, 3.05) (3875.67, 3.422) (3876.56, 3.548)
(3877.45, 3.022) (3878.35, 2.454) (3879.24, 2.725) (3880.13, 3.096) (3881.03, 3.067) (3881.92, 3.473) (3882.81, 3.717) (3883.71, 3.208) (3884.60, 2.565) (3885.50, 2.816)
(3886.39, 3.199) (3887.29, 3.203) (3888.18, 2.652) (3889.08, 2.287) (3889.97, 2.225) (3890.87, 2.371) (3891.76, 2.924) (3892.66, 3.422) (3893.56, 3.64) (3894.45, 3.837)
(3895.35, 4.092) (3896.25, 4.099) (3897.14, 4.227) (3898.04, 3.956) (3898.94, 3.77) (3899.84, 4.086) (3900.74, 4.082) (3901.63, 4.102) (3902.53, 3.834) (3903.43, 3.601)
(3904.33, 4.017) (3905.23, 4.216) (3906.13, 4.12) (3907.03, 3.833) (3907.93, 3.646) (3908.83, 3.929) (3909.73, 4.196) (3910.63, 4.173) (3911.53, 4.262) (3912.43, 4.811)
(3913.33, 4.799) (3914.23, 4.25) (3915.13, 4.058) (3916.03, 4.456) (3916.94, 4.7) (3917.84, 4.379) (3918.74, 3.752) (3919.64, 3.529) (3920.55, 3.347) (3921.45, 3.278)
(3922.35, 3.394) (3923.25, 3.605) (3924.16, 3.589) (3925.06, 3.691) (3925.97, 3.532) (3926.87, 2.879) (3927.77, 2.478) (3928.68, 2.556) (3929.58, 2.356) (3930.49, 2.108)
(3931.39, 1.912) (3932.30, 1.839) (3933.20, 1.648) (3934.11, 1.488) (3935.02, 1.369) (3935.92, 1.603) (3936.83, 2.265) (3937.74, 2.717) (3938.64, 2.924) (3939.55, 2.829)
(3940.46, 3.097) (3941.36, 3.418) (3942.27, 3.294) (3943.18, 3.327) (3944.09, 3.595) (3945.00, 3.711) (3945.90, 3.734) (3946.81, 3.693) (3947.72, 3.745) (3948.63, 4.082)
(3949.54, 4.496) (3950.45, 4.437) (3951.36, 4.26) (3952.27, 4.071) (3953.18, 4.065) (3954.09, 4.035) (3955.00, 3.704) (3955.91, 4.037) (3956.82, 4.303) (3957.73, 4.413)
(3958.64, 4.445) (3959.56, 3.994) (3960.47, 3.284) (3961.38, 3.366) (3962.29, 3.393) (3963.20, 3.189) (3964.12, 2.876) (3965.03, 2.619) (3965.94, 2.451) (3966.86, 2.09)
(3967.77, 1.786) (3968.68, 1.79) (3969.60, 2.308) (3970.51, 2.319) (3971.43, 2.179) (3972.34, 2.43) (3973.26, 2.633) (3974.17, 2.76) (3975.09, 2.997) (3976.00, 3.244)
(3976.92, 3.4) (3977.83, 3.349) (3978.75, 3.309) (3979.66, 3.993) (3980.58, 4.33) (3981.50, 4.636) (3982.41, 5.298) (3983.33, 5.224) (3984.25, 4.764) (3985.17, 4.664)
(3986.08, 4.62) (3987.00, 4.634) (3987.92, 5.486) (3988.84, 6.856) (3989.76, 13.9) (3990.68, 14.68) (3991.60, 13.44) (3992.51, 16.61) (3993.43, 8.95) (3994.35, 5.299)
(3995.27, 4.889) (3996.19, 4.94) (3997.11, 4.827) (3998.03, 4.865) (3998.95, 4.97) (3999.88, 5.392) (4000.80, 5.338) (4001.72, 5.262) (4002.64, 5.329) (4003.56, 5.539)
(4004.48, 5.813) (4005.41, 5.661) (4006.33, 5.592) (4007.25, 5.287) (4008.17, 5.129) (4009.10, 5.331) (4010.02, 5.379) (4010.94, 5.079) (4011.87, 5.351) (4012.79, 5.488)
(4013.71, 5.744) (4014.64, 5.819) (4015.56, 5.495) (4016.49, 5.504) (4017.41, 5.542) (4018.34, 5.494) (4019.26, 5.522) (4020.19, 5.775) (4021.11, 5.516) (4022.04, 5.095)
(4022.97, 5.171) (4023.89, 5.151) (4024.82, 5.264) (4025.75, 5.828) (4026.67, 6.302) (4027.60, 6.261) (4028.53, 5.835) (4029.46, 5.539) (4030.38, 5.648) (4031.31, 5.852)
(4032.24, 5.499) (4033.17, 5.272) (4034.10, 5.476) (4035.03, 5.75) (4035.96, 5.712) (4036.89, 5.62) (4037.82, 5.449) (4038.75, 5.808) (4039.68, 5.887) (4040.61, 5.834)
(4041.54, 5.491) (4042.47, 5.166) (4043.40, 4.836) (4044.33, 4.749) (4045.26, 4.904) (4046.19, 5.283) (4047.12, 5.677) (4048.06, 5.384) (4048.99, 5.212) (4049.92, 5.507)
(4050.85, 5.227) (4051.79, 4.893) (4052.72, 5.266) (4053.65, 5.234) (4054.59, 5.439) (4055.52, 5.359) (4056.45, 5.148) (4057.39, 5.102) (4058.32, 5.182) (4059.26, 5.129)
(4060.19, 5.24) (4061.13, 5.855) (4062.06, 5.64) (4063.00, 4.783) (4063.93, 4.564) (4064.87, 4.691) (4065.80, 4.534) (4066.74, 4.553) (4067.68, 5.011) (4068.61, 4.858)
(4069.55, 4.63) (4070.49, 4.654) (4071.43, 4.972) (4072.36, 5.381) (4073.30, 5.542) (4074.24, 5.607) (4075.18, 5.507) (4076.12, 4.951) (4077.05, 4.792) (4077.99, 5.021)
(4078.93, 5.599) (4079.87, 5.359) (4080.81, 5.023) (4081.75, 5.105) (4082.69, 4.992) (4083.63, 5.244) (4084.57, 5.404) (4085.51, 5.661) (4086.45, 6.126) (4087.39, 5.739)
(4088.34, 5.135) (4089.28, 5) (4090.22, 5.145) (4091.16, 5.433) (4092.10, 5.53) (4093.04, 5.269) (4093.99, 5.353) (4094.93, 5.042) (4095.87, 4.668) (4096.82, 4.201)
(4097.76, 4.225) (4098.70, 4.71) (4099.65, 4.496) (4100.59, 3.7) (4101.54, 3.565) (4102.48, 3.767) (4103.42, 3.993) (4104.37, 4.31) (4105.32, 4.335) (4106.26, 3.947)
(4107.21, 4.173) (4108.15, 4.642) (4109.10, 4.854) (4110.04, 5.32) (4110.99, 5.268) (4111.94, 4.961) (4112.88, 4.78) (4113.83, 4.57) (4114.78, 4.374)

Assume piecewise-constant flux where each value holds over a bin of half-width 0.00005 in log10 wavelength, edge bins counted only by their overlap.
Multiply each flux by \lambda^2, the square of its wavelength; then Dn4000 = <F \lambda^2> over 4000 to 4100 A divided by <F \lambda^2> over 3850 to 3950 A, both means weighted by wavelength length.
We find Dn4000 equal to 1.73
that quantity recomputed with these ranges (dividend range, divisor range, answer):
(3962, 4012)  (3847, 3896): 1.70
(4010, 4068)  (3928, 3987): 1.71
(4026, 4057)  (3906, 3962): 1.65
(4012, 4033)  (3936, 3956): 1.63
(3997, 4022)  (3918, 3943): 2.02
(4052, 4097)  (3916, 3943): 1.91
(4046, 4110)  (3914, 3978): 1.67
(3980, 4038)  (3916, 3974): 1.97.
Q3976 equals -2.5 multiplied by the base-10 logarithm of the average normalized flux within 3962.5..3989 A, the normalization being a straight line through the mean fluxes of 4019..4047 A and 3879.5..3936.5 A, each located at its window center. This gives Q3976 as 0.29 mag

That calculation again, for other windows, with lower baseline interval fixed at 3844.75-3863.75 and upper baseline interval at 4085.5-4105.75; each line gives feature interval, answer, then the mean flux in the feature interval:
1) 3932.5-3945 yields 0.41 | 2.61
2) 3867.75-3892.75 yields 0.16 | 2.98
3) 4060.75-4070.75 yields -0.07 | 4.89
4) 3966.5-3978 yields 0.49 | 2.55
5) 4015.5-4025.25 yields -0.25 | 5.41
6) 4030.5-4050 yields -0.23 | 5.45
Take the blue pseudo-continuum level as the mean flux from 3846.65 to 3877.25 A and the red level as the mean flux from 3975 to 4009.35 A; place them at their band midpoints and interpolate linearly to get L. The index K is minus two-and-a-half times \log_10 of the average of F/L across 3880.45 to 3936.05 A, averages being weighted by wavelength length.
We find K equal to 0.226 mag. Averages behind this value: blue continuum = 3.24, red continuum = 6.03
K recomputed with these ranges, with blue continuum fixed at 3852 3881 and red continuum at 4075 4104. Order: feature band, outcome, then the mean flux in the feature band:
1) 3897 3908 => -0.156 mag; 3.96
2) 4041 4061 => -0.129 mag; 5.22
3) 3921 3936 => 0.375 mag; 2.57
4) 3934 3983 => 0.178 mag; 3.3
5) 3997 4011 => -0.242 mag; 5.32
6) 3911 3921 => -0.189 mag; 4.21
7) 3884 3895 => 0.133 mag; 2.94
